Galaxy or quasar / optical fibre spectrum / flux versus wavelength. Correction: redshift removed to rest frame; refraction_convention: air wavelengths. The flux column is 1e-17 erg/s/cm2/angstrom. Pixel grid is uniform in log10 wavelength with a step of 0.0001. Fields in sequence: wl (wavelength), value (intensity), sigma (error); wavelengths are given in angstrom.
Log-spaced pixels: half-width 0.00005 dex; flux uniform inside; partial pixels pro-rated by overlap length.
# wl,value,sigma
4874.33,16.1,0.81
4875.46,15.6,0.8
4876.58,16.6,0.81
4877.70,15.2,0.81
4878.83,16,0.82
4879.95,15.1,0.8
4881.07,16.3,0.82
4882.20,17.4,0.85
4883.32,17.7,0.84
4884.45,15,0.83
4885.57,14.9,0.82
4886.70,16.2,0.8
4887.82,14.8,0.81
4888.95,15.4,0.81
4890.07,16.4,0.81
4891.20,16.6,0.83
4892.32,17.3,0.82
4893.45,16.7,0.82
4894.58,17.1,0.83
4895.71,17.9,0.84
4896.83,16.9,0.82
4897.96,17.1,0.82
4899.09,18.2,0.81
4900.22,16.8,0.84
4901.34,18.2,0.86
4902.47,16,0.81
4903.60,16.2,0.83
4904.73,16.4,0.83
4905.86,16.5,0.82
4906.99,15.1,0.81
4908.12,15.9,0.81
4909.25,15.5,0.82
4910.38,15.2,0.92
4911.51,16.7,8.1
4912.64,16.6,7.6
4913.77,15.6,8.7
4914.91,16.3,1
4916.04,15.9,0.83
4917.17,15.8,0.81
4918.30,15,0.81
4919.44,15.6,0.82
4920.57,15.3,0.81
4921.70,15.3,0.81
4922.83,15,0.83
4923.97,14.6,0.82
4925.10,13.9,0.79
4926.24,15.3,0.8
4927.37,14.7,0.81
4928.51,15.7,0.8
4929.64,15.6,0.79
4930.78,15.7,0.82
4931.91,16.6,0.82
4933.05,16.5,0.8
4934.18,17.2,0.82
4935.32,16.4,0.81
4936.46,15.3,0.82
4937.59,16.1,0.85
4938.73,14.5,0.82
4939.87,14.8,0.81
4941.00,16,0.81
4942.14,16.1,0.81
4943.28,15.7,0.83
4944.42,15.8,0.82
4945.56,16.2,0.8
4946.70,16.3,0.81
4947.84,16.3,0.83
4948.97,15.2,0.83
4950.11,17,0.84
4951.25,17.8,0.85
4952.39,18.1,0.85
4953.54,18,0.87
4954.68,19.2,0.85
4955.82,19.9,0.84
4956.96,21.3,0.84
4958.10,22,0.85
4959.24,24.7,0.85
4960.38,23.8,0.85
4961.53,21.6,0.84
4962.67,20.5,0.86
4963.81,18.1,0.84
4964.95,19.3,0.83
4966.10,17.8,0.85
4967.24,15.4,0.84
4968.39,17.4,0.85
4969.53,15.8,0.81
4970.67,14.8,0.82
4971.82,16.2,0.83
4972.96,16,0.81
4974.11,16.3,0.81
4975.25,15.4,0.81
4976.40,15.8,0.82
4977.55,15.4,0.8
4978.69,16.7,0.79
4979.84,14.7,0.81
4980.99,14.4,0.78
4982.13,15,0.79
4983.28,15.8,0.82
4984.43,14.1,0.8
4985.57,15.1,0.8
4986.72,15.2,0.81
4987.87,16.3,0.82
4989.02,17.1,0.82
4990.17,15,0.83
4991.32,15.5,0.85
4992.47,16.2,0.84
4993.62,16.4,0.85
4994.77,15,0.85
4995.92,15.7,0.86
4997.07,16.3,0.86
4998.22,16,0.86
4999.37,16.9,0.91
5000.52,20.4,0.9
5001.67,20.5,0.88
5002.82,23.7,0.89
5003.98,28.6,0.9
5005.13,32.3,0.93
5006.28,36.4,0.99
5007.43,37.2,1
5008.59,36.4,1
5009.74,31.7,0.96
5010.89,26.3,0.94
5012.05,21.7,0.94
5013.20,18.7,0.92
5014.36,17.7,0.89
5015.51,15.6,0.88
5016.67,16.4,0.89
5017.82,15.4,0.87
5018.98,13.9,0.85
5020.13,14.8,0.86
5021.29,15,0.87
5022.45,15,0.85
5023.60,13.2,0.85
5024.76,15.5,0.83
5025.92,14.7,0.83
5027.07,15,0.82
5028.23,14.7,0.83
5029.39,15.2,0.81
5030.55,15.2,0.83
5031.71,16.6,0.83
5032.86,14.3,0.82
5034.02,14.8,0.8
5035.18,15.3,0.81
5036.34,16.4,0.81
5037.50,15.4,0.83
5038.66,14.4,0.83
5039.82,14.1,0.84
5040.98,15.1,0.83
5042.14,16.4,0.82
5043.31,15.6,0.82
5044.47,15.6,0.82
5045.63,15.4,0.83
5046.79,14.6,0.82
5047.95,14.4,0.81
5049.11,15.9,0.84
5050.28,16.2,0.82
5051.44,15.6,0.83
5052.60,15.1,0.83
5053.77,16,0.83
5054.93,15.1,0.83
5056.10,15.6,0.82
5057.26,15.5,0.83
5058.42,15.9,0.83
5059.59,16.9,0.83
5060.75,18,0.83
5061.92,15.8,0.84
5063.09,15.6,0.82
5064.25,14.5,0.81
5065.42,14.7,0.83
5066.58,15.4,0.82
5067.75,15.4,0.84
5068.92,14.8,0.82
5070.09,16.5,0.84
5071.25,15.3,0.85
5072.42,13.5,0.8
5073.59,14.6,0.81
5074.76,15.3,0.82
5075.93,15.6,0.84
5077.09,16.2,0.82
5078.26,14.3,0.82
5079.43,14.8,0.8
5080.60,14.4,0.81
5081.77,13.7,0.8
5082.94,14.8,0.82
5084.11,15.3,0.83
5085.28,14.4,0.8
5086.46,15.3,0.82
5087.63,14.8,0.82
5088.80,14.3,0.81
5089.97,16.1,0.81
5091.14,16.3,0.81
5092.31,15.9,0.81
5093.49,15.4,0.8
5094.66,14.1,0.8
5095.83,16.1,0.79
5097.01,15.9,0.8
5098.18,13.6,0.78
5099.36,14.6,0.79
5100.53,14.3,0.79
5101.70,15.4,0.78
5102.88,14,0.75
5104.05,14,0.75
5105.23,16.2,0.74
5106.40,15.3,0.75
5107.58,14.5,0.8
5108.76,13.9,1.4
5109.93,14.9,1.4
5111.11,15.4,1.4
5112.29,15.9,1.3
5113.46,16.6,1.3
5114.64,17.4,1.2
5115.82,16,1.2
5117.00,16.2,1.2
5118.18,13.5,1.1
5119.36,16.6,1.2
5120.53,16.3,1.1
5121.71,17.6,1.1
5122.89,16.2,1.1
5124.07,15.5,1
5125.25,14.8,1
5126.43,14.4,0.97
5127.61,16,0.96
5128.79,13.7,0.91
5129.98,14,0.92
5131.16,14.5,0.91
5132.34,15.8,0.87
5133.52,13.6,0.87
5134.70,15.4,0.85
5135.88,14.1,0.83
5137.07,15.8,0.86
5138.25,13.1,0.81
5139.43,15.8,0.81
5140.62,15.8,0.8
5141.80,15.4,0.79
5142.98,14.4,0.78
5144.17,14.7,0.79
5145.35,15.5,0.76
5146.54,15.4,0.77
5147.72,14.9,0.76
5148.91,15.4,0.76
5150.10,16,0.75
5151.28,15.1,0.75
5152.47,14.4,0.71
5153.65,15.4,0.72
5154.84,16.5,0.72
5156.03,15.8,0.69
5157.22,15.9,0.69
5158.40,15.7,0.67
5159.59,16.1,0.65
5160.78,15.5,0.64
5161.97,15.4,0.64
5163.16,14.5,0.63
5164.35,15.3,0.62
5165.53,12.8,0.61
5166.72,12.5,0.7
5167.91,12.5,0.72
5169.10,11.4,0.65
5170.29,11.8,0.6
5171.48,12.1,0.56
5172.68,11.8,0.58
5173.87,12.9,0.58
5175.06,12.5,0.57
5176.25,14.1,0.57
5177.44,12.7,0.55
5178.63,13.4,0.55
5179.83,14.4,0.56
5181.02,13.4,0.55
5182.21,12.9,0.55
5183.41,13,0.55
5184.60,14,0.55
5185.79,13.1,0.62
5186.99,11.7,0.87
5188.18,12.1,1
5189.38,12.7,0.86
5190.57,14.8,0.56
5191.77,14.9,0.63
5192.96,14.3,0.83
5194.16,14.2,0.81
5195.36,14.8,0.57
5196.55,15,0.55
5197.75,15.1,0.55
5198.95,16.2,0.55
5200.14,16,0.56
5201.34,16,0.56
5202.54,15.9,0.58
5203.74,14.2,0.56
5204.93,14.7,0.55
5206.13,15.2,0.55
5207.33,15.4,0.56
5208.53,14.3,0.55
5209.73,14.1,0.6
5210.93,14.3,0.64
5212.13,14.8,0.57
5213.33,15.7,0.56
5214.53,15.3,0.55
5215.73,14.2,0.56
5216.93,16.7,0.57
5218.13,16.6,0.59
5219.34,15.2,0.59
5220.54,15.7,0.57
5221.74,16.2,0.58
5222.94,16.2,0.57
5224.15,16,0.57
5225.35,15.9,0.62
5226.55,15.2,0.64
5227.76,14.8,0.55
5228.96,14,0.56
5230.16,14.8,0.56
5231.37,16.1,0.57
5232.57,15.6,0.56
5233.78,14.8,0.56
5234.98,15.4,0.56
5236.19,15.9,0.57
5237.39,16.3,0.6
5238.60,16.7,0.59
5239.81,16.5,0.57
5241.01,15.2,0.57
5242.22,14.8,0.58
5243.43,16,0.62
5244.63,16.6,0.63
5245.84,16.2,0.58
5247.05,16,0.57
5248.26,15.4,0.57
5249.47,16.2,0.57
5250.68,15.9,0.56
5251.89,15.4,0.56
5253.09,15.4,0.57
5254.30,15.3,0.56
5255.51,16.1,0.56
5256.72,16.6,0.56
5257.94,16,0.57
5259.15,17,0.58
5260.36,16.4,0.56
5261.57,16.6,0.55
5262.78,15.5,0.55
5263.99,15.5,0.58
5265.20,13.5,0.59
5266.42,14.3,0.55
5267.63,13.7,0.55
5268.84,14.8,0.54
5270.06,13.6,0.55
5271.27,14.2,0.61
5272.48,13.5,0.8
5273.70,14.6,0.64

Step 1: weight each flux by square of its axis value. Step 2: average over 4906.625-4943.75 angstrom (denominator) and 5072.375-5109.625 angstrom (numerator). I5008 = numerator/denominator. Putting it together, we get 1.0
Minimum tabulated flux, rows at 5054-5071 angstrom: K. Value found 14.5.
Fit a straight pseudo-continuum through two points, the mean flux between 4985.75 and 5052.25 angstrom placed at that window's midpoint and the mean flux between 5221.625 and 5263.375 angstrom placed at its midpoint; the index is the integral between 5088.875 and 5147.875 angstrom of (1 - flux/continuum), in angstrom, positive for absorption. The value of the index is 6.30 angstrom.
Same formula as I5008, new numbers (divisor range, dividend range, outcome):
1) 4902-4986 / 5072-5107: 0.96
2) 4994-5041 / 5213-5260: 0.90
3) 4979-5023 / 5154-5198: 0.76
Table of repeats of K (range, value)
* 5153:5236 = 11.4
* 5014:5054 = 13.2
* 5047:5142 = 13.1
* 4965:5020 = 13.9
